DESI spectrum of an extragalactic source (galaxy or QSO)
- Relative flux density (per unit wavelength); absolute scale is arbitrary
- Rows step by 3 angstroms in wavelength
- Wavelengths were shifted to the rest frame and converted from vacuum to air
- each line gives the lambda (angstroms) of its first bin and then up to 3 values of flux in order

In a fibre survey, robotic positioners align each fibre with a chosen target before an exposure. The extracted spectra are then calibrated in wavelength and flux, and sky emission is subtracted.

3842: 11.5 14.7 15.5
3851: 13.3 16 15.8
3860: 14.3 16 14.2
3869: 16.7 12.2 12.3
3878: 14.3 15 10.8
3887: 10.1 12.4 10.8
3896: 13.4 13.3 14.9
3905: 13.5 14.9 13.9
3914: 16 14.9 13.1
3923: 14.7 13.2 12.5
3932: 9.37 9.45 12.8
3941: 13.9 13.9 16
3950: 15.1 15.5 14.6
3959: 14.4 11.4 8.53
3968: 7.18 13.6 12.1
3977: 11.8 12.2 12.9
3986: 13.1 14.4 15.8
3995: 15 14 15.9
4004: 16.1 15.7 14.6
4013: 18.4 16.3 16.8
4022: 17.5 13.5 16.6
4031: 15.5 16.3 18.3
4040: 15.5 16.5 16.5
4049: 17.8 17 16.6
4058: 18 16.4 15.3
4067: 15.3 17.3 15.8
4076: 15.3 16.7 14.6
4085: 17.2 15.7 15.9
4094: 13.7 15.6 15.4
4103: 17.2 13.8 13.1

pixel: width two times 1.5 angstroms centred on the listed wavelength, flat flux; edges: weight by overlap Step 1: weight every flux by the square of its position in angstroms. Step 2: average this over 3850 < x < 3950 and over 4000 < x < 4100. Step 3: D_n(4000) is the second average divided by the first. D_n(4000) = 1.28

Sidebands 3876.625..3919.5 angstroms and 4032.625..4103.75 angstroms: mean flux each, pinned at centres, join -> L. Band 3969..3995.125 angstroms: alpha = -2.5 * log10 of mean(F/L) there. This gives 0.12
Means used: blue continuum 13.4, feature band 13.2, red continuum 16.2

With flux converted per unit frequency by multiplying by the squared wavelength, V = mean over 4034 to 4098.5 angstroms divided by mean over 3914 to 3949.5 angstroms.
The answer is 1.3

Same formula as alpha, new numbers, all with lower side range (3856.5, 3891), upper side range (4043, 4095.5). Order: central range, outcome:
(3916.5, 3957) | 0.079 mag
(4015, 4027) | -0.033 mag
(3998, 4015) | -0.040 mag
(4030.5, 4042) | -0.049 mag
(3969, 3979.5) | 0.219 mag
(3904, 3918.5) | -0.042 mag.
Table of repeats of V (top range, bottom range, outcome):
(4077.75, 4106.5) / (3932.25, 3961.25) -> 1.23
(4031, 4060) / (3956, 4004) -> 1.34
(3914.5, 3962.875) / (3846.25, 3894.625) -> 1.02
